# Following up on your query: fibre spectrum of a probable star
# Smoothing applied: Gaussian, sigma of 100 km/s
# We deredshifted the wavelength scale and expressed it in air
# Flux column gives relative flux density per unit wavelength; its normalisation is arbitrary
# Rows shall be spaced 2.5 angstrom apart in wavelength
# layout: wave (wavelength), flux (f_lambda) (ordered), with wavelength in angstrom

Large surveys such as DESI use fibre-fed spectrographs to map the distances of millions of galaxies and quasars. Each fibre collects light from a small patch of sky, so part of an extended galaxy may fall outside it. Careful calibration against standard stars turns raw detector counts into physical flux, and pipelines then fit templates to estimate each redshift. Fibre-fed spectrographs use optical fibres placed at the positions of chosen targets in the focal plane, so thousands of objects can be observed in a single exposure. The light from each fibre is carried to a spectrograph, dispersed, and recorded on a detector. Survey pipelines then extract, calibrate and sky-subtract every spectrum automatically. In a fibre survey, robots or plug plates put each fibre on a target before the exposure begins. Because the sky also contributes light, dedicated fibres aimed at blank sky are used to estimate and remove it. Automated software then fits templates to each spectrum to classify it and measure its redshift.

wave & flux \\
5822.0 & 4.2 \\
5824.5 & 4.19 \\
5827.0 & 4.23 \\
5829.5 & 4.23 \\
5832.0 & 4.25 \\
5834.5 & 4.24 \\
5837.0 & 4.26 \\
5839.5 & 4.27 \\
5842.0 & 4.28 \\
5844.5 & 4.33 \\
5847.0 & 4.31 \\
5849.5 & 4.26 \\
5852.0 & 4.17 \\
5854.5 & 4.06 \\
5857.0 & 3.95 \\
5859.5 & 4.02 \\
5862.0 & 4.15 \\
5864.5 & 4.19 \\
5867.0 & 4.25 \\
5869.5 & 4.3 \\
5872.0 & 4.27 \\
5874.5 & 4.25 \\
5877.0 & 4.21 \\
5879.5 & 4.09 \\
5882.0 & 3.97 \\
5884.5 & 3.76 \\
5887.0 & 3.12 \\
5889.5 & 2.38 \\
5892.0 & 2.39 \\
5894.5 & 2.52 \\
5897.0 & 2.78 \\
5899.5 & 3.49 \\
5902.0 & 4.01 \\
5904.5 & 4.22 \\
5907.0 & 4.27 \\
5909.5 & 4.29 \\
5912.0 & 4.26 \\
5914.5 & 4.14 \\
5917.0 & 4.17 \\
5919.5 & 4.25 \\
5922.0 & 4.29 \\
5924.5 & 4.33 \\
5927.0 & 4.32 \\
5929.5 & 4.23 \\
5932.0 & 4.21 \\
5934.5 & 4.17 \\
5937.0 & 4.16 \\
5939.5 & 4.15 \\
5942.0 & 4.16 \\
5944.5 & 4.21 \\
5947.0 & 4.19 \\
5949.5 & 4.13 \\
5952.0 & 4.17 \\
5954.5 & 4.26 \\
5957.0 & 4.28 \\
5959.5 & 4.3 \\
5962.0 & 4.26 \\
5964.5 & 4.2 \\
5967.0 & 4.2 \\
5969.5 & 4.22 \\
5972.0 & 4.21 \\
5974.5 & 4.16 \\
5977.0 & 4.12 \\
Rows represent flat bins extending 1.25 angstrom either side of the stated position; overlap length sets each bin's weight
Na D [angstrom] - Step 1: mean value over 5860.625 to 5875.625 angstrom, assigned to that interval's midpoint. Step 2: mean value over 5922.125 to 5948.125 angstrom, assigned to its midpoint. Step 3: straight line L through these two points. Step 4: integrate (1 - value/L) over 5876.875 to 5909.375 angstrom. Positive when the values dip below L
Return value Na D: 5.7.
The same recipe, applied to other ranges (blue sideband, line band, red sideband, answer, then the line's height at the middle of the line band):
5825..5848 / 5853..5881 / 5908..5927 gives 0.7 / 4.26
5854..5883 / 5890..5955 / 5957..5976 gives 3.4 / 4.19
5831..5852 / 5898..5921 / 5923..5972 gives 0.7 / 4.24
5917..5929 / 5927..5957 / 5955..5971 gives 0.5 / 4.26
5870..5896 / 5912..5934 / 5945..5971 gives -2.0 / 3.89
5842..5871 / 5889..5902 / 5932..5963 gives 4.1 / 4.19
